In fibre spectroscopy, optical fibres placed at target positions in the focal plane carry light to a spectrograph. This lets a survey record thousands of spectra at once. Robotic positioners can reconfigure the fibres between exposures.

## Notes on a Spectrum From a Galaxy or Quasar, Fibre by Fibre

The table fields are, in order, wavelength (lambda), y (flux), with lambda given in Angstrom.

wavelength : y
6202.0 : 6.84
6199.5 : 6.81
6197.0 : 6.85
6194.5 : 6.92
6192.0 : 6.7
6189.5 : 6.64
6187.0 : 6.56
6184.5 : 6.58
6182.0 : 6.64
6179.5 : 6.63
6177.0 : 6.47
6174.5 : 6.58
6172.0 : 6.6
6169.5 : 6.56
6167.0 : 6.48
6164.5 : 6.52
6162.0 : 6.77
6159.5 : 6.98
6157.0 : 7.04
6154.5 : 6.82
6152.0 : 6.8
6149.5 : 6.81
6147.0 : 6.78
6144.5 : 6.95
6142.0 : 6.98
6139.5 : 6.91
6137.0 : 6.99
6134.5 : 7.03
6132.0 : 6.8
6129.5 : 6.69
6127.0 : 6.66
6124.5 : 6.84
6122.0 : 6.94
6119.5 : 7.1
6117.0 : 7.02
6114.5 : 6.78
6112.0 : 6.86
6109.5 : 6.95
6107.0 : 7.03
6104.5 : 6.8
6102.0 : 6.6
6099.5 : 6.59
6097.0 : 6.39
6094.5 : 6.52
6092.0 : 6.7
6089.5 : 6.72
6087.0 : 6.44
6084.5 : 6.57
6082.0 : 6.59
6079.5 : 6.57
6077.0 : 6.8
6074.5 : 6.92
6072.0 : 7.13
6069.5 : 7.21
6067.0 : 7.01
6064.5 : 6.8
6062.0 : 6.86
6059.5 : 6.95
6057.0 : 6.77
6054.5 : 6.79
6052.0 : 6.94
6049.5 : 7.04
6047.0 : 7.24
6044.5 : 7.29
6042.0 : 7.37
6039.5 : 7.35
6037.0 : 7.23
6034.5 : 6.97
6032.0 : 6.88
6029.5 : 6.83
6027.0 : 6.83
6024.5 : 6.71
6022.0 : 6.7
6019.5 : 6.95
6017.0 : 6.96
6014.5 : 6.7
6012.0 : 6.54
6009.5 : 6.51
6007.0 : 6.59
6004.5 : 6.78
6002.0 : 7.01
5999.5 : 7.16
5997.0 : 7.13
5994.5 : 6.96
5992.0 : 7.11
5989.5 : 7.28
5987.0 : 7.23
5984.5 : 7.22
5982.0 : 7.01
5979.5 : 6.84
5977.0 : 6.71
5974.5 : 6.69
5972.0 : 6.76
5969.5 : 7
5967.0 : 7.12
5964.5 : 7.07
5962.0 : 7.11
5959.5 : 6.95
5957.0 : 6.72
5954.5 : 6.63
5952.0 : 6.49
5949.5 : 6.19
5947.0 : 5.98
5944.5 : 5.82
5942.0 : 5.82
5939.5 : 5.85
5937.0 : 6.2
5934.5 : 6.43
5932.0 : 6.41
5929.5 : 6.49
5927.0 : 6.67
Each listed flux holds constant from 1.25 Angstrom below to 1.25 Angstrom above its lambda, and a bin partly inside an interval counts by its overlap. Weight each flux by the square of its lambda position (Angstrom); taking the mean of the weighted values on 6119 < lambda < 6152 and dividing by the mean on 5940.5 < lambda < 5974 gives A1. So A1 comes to 1.11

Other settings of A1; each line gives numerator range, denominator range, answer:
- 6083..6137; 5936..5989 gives 1.07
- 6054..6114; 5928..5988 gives 1.07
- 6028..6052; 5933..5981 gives 1.12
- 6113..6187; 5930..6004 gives 1.07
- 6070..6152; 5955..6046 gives 1.01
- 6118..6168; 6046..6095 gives 1.03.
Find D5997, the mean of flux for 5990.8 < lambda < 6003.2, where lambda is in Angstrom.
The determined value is 7.07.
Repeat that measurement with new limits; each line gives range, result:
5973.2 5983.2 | 6.81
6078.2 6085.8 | 6.58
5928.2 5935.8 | 6.44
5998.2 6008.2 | 6.89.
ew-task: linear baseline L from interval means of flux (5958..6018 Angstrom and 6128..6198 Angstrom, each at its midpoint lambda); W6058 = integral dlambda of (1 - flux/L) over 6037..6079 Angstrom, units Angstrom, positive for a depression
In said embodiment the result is -1.0 Angstrom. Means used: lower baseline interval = 6.93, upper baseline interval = 6.75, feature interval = 7.03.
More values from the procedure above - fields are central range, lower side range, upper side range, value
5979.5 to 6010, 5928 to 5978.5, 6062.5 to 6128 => -1.86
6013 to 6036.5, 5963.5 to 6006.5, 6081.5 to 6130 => 0.23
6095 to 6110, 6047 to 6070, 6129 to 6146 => 0.48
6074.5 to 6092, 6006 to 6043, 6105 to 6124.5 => 0.69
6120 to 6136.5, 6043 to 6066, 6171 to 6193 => -0.22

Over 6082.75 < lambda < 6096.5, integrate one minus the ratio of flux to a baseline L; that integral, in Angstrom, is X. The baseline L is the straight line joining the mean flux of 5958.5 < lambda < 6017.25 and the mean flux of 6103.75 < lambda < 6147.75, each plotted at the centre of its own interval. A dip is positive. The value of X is 0.7 Angstrom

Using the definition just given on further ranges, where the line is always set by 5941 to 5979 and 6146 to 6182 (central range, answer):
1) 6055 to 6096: -0.7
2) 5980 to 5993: -1.0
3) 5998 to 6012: -0.3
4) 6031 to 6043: -0.9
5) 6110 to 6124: -0.5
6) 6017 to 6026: -0.2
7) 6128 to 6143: -0.5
